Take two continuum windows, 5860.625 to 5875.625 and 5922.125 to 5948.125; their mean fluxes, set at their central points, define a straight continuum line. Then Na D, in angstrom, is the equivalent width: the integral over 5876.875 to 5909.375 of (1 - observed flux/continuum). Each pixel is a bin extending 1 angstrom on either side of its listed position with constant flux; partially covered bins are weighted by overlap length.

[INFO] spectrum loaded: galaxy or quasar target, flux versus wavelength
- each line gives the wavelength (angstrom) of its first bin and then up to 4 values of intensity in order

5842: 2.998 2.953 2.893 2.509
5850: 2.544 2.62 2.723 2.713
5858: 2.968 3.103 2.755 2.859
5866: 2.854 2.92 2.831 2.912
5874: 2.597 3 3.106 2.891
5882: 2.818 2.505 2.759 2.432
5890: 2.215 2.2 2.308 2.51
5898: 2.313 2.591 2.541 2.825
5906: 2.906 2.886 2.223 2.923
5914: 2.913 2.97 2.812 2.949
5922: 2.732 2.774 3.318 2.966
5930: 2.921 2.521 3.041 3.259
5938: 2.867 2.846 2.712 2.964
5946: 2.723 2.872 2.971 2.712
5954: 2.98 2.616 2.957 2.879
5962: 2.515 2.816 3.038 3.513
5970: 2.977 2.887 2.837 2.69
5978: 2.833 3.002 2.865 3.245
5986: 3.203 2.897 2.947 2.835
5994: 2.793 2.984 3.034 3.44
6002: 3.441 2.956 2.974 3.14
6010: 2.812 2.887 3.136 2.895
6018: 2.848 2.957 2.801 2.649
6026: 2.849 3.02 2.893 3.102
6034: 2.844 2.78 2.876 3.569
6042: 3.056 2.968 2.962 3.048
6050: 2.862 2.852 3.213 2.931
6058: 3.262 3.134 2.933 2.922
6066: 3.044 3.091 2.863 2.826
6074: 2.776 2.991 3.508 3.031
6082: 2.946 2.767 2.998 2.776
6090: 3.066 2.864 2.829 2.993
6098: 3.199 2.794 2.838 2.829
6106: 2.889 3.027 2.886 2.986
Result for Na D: 2.8 angstrom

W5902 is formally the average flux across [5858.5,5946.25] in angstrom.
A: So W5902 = 2.78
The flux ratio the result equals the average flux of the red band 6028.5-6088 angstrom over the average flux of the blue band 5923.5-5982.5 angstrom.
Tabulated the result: 1.03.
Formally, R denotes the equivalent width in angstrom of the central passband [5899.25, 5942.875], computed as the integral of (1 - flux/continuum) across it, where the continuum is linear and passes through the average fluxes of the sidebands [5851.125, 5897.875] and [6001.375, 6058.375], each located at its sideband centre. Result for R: -0.8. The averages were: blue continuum 2.71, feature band 2.84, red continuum 2.98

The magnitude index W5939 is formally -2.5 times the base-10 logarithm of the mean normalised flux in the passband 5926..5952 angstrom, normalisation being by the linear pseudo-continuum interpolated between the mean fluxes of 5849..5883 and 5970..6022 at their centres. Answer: 0.006 mag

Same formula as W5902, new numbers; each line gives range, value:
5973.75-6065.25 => 2.98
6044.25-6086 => 3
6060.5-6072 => 2.97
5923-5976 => 2.9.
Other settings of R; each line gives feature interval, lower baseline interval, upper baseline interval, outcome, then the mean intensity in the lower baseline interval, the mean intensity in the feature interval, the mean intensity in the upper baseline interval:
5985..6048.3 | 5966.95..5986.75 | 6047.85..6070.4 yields 0.5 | 3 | 2.99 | 3.02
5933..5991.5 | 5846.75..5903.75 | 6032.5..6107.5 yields -2.1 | 2.68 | 2.92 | 2.98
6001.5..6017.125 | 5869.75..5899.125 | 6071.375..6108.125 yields -1.1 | 2.62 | 3.02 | 2.94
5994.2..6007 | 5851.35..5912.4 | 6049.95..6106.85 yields -1.1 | 2.7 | 3.12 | 2.97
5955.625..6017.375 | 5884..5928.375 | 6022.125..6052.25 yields -2.7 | 2.68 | 2.97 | 2.95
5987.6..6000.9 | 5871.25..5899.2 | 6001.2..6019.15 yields -0.2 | 2.61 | 2.99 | 3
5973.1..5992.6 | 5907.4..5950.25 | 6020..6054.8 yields -0.2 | 2.87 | 2.94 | 2.96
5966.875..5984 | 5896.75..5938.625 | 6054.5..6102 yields -0.5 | 2.82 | 2.97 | 2.98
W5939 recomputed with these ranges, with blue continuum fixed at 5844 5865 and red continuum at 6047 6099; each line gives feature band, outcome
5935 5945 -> -0.03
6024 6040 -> 0.01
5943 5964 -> 0.02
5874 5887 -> -0.01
